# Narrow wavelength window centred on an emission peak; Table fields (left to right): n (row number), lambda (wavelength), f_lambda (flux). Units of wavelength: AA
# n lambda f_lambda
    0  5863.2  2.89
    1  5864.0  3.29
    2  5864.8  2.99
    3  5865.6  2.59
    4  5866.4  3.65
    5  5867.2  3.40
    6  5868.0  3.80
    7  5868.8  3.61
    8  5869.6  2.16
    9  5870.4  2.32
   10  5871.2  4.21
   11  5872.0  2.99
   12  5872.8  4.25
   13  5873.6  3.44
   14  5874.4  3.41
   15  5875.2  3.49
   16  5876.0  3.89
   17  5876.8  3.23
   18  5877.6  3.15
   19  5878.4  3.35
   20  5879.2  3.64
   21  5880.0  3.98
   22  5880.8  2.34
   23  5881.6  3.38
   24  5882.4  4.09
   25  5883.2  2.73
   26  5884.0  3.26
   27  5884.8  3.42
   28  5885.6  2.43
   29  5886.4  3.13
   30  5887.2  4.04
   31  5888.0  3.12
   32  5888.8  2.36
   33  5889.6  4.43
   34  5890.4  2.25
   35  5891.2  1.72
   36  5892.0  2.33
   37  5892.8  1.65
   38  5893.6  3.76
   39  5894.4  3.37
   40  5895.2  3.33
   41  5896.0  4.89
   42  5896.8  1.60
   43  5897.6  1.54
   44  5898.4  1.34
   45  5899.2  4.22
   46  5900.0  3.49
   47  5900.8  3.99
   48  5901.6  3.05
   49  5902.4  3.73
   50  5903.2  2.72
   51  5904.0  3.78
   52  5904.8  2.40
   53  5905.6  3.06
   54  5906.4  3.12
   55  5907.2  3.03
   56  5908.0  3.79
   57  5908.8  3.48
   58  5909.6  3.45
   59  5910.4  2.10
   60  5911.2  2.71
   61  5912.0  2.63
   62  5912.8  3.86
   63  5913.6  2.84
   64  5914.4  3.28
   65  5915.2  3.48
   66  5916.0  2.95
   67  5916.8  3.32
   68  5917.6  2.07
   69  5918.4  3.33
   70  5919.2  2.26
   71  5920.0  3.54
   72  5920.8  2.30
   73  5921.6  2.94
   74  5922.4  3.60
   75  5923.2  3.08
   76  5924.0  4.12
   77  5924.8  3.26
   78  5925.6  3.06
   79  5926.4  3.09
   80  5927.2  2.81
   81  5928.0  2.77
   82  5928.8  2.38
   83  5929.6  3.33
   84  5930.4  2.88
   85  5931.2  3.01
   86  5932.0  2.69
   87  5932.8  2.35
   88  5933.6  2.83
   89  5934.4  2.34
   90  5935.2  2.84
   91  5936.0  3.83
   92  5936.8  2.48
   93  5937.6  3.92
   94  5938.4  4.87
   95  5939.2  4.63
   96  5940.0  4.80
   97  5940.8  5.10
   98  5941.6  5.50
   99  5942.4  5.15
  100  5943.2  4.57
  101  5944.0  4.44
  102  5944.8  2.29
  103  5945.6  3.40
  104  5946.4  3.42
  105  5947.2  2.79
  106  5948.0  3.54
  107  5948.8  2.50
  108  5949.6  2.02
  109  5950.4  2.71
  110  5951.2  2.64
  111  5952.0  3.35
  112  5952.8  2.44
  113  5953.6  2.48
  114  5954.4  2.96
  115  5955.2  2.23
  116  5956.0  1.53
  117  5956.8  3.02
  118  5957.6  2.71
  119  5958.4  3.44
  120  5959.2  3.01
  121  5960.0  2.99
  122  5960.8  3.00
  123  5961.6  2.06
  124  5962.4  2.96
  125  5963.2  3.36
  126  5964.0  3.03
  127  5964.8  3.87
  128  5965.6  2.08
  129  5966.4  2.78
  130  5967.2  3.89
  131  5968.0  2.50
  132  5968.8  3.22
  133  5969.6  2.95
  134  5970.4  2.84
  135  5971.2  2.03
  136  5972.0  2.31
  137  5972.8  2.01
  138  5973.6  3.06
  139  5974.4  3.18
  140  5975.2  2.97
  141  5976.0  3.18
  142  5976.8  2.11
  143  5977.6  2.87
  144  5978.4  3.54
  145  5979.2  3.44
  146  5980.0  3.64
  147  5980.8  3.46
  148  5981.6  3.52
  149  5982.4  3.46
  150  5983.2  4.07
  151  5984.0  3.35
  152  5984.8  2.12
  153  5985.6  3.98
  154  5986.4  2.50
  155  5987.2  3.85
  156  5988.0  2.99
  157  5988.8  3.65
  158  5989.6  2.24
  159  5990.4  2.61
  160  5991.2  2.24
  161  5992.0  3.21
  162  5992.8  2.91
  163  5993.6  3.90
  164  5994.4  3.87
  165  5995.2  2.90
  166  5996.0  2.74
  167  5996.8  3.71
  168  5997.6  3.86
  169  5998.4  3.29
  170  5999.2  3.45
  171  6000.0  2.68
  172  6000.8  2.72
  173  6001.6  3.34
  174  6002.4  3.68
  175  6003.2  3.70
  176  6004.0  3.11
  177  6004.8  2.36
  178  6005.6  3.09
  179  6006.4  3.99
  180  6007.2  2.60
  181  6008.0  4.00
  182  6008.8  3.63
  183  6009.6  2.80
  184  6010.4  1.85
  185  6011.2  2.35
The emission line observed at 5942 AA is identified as H-beta 4861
